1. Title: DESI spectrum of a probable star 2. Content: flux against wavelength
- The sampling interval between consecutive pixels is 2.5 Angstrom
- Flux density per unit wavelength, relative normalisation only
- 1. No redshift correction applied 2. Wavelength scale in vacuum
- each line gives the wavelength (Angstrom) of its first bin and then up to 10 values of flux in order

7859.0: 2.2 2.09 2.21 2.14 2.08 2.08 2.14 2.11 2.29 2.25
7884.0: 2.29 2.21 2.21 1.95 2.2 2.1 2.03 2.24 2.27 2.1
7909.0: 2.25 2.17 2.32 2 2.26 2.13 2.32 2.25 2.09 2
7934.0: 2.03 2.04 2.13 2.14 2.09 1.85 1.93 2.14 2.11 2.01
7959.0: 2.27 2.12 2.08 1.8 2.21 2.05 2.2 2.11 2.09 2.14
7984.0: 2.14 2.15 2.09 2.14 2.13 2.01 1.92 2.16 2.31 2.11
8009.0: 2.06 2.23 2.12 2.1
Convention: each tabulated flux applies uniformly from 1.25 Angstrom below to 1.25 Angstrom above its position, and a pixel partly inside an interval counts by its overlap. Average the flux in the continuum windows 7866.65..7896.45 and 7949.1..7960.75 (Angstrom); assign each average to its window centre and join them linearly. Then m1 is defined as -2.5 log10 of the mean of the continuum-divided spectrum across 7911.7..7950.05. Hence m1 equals 0.01 mag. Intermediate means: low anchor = 2.16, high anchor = 2.11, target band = 2.11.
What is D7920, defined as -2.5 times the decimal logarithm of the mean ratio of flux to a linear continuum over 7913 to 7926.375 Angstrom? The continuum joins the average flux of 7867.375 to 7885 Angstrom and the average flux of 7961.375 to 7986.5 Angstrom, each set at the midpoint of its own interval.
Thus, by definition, -0.034 mag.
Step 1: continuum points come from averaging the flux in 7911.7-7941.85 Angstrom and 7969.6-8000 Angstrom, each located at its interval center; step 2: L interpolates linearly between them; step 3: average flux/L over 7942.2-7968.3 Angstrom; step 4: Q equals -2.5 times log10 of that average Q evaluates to 0.040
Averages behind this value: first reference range 2.14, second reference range 2.1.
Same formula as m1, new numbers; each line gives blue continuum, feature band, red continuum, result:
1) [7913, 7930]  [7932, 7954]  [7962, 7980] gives 0.05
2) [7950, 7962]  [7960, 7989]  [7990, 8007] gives 0.01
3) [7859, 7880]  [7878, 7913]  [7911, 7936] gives -0.02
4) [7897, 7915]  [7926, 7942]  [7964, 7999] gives 0.03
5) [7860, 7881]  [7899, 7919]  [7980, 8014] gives -0.02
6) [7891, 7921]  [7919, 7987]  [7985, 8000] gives 0.01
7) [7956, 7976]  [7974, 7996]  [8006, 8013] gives -0.01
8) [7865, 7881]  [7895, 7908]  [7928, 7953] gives -0.02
